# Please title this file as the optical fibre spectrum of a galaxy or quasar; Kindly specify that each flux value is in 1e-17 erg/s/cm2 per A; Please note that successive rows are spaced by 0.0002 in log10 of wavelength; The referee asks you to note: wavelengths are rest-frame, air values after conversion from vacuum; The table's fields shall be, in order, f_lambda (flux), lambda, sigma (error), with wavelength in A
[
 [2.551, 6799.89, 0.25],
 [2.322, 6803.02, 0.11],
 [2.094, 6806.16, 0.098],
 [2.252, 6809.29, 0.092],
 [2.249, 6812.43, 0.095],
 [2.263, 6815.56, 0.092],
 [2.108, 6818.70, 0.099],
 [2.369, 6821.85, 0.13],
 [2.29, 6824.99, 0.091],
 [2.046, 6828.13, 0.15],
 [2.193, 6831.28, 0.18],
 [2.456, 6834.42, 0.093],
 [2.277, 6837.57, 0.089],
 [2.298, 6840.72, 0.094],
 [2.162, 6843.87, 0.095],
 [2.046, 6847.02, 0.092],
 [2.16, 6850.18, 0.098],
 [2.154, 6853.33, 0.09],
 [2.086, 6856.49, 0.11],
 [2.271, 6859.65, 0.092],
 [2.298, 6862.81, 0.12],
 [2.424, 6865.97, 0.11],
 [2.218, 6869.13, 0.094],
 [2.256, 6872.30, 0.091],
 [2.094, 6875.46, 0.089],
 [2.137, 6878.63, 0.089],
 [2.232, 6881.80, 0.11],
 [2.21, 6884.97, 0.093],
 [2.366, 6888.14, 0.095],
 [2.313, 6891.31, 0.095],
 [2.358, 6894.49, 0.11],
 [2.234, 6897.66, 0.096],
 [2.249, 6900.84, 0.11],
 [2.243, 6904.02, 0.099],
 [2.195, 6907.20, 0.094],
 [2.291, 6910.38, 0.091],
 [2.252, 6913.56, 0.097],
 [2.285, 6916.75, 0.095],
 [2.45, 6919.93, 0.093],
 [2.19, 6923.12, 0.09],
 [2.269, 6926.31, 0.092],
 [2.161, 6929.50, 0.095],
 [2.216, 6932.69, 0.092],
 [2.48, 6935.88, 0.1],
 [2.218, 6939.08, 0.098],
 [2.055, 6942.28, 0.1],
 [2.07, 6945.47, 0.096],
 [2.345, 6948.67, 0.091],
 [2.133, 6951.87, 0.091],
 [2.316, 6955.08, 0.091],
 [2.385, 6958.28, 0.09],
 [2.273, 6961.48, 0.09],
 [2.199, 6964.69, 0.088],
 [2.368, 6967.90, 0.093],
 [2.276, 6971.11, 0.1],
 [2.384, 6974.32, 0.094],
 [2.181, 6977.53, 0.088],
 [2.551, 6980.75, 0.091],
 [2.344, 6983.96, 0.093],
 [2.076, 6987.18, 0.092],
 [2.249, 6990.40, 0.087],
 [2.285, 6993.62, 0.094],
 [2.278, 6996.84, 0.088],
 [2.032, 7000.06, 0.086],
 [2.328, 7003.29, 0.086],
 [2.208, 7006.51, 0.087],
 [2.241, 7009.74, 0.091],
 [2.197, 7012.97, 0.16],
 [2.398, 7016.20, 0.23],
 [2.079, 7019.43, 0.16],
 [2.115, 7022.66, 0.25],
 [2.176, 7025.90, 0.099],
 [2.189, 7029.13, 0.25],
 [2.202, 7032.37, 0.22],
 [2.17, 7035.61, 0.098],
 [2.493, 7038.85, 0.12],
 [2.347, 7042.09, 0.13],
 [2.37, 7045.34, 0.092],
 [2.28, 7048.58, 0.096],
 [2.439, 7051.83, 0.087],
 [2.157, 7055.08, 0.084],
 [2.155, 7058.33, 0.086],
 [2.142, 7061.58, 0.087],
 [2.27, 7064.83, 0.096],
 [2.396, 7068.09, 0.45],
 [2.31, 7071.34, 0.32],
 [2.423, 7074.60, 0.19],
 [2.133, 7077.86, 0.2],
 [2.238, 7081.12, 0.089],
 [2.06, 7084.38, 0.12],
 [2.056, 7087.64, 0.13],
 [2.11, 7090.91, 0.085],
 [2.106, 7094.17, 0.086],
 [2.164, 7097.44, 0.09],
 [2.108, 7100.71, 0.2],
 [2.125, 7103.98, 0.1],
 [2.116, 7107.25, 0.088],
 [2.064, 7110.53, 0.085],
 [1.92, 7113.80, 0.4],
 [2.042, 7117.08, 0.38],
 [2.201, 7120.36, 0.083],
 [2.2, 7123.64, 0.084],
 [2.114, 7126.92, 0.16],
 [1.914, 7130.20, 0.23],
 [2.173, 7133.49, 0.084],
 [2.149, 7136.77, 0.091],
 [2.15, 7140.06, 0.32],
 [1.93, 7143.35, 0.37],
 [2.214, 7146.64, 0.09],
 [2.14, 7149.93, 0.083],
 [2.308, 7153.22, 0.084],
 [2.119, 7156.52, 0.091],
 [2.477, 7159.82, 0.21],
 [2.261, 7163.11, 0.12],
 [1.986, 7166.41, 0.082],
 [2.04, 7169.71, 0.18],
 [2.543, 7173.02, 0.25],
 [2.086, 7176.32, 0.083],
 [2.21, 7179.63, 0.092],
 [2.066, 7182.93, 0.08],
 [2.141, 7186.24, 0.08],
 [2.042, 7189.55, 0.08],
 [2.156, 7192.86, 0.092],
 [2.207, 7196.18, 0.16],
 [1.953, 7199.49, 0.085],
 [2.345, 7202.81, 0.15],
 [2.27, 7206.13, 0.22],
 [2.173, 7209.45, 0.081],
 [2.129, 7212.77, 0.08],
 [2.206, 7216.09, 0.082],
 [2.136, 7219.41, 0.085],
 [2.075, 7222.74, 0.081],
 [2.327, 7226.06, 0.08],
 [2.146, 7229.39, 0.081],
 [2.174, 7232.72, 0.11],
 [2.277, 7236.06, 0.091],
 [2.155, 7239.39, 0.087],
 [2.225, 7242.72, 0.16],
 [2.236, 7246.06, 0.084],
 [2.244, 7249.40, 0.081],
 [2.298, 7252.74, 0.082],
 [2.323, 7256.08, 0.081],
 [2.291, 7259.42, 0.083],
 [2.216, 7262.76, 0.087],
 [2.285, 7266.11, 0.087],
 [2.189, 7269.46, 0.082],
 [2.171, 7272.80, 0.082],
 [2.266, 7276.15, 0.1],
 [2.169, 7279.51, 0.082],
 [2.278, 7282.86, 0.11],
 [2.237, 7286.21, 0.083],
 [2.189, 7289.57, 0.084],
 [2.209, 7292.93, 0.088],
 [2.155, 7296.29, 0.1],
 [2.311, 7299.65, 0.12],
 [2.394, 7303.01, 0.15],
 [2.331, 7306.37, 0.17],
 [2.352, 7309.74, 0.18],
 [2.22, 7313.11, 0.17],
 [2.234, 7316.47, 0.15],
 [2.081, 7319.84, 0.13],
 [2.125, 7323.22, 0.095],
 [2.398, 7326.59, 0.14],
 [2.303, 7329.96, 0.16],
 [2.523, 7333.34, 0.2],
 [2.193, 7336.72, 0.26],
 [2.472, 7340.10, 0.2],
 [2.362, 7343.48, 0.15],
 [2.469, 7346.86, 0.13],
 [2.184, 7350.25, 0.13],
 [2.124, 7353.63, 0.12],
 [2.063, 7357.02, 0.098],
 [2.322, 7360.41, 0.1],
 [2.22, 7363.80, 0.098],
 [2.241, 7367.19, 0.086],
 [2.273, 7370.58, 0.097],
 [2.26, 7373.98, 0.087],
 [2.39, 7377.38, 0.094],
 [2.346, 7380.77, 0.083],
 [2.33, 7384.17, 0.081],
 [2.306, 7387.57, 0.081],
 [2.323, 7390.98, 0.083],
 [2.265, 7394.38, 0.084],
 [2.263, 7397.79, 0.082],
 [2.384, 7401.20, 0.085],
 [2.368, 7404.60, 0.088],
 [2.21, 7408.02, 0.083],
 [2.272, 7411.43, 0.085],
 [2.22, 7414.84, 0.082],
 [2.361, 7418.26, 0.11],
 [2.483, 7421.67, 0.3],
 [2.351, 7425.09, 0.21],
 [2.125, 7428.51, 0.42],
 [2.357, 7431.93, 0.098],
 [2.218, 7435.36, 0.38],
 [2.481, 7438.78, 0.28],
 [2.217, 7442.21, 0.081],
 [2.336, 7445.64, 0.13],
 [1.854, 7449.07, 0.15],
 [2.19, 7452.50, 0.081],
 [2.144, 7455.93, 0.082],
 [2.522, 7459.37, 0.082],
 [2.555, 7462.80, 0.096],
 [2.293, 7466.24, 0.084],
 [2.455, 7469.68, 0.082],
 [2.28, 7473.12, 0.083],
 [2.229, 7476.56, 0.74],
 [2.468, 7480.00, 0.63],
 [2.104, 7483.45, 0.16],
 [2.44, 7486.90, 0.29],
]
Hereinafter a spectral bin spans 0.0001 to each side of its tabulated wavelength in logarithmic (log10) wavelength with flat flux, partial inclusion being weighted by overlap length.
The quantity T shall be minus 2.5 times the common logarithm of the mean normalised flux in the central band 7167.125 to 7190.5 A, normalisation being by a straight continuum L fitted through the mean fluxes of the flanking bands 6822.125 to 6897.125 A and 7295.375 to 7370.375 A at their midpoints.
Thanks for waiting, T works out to 0.05 mag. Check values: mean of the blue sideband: 2.24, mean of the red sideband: 2.28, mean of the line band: 2.16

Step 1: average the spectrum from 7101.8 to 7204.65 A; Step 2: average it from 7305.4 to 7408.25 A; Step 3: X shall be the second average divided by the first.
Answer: 1.1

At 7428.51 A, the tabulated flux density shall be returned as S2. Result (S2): 2.125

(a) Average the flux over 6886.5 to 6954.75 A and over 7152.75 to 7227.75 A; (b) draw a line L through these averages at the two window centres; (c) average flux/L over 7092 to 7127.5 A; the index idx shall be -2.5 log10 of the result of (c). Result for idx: 0.05 mag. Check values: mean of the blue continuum 2.26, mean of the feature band 2.11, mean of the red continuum 2.18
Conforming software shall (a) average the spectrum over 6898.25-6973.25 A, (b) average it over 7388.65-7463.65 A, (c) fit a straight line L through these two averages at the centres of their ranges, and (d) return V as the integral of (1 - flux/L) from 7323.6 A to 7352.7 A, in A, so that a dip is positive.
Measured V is -0.76 A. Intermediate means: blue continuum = 2.26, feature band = 2.35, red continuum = 2.29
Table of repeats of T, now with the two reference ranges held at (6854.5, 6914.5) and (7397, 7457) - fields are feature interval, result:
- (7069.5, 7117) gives 0.06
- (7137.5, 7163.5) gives 0.03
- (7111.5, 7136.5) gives 0.09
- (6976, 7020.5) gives 0.00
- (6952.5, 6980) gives -0.02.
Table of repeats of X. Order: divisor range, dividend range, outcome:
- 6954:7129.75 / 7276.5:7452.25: 1.03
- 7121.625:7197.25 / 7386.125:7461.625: 1.06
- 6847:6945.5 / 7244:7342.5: 1.01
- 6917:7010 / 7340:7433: 1.01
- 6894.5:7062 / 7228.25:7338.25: 1.00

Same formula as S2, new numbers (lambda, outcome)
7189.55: 2.042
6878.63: 2.137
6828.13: 2.046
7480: 2.468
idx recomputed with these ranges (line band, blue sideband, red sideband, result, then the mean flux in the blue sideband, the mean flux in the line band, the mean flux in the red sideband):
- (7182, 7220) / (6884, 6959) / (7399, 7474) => 0.06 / 2.26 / 2.15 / 2.3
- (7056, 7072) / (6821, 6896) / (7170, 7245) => -0.02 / 2.24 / 2.25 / 2.18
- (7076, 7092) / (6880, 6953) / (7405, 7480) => 0.07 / 2.25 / 2.12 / 2.3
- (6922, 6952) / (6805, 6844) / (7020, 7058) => 0.02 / 2.24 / 2.22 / 2.26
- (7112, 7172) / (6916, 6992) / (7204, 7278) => 0.05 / 2.27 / 2.13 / 2.22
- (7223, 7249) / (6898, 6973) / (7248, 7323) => 0.02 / 2.26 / 2.21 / 2.24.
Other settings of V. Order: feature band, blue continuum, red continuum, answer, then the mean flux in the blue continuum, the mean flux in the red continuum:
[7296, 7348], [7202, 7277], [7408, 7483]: -1.3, 2.22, 2.3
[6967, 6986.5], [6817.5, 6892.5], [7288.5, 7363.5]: -0.8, 2.23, 2.27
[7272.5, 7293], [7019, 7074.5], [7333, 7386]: 0.6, 2.26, 2.29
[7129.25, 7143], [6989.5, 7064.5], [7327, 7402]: 1.0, 2.24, 2.3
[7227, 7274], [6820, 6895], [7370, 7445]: 1.1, 2.24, 2.31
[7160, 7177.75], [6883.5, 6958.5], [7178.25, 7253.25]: -0.1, 2.26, 2.18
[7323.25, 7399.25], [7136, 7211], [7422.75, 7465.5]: -1.7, 2.17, 2.28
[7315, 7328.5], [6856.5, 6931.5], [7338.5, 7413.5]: 0.5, 2.26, 2.29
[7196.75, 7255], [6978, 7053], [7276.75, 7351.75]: 1.9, 2.26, 2.28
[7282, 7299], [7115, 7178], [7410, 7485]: 0.1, 2.16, 2.3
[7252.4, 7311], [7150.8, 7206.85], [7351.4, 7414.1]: -0.7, 2.19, 2.27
